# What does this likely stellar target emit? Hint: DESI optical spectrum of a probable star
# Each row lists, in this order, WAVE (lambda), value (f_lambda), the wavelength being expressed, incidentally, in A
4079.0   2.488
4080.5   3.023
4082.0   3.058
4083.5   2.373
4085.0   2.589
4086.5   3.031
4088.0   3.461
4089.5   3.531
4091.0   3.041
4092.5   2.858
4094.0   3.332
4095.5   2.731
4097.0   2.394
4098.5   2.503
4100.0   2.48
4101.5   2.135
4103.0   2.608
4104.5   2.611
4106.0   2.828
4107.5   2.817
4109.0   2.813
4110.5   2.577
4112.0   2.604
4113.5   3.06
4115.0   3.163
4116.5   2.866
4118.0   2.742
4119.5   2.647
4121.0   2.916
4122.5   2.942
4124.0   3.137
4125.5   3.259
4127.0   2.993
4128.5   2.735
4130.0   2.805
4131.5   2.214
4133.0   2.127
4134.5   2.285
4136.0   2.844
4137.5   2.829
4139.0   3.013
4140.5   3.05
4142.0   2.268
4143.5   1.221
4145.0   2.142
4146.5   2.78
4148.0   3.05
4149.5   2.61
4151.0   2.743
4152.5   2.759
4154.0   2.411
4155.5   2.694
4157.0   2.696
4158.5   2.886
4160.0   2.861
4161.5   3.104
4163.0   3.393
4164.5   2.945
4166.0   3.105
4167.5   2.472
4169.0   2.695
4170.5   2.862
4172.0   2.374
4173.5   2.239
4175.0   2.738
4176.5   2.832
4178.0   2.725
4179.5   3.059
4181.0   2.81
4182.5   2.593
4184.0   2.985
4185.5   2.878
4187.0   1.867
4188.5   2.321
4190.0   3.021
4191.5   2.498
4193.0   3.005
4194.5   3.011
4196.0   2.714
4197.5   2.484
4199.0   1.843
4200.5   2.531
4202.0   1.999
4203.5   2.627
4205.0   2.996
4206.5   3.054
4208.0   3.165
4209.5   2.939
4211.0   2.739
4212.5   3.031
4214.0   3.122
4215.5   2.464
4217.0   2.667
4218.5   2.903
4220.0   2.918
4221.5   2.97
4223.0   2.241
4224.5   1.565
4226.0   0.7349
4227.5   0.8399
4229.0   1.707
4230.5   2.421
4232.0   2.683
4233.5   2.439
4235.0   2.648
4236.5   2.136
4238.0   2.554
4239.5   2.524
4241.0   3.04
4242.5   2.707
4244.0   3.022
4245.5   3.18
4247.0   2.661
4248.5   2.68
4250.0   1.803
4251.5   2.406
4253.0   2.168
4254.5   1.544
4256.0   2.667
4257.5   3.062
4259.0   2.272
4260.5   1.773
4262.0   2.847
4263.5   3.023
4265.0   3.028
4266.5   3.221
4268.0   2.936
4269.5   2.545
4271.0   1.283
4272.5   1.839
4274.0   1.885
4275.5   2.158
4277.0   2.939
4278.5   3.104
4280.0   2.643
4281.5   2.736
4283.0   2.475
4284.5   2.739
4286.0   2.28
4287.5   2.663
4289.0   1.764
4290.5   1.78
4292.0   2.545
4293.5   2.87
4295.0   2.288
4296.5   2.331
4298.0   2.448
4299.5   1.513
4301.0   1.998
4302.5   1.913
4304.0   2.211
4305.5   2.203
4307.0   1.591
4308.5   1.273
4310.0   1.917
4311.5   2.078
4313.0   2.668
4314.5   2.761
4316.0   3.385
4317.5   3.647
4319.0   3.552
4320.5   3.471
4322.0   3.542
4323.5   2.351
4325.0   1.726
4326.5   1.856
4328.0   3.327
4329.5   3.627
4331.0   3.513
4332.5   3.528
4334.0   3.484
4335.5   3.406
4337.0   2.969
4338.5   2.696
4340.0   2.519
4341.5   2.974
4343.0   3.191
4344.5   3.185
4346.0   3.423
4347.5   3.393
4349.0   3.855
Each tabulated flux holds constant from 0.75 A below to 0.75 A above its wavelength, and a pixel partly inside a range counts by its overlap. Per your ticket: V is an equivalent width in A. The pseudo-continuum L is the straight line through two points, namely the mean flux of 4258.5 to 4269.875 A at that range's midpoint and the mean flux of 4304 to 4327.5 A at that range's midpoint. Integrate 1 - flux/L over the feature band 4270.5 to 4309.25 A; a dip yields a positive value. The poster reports 6.1 A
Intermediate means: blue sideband 2.72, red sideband 2.53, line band 2.22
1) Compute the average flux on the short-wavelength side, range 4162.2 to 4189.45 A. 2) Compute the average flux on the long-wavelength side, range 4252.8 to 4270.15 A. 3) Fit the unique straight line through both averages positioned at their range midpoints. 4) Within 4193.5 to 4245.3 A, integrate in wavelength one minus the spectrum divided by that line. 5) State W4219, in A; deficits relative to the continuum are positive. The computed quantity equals 2.7 A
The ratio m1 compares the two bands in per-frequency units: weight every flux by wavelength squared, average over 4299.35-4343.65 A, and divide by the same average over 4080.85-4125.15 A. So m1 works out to 1.1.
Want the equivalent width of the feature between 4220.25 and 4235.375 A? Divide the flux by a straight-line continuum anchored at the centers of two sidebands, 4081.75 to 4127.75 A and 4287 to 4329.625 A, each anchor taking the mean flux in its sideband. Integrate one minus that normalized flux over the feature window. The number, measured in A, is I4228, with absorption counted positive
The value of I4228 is 3.3 A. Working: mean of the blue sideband 2.84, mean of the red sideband 2.44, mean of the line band 2.04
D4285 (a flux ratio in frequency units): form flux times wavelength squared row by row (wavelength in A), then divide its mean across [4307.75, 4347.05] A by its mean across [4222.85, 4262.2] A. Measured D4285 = 1.3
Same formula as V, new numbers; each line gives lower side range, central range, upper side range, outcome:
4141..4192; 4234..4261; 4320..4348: 3.4 A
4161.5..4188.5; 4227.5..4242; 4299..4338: 1.8 A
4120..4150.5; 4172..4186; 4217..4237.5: -1.7 A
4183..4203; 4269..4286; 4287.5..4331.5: 0.8 A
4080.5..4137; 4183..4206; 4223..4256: -1.3 A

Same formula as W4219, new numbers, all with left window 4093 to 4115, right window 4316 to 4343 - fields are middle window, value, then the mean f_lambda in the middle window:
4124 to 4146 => 1.4 A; 2.58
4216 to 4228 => 3.1 A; 2.14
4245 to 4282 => 6.0 A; 2.49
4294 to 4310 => 5.5 A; 1.99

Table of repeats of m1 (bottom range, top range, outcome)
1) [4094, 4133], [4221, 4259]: 0.90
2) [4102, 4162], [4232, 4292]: 0.98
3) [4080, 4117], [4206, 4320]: 0.94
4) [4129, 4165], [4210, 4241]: 0.93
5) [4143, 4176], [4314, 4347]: 1.25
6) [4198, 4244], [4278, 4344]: 1.10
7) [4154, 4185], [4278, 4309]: 0.86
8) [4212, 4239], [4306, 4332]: 1.22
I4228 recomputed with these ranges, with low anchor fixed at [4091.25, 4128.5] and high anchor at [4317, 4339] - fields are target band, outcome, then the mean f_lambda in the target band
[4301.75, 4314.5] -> 4.37 A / 2.03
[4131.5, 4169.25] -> 2.44 A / 2.67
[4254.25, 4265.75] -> 1.69 A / 2.57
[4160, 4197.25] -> 1.74 A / 2.76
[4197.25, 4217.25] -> 1.64 A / 2.7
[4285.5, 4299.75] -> 3.66 A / 2.27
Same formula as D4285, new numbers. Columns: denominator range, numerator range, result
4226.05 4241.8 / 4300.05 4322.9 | 1.18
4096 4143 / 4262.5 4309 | 0.93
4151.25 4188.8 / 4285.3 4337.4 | 1.01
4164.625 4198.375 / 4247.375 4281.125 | 0.95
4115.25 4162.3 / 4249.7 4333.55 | 1.00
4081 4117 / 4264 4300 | 0.94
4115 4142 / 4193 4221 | 1.02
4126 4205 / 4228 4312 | 0.94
